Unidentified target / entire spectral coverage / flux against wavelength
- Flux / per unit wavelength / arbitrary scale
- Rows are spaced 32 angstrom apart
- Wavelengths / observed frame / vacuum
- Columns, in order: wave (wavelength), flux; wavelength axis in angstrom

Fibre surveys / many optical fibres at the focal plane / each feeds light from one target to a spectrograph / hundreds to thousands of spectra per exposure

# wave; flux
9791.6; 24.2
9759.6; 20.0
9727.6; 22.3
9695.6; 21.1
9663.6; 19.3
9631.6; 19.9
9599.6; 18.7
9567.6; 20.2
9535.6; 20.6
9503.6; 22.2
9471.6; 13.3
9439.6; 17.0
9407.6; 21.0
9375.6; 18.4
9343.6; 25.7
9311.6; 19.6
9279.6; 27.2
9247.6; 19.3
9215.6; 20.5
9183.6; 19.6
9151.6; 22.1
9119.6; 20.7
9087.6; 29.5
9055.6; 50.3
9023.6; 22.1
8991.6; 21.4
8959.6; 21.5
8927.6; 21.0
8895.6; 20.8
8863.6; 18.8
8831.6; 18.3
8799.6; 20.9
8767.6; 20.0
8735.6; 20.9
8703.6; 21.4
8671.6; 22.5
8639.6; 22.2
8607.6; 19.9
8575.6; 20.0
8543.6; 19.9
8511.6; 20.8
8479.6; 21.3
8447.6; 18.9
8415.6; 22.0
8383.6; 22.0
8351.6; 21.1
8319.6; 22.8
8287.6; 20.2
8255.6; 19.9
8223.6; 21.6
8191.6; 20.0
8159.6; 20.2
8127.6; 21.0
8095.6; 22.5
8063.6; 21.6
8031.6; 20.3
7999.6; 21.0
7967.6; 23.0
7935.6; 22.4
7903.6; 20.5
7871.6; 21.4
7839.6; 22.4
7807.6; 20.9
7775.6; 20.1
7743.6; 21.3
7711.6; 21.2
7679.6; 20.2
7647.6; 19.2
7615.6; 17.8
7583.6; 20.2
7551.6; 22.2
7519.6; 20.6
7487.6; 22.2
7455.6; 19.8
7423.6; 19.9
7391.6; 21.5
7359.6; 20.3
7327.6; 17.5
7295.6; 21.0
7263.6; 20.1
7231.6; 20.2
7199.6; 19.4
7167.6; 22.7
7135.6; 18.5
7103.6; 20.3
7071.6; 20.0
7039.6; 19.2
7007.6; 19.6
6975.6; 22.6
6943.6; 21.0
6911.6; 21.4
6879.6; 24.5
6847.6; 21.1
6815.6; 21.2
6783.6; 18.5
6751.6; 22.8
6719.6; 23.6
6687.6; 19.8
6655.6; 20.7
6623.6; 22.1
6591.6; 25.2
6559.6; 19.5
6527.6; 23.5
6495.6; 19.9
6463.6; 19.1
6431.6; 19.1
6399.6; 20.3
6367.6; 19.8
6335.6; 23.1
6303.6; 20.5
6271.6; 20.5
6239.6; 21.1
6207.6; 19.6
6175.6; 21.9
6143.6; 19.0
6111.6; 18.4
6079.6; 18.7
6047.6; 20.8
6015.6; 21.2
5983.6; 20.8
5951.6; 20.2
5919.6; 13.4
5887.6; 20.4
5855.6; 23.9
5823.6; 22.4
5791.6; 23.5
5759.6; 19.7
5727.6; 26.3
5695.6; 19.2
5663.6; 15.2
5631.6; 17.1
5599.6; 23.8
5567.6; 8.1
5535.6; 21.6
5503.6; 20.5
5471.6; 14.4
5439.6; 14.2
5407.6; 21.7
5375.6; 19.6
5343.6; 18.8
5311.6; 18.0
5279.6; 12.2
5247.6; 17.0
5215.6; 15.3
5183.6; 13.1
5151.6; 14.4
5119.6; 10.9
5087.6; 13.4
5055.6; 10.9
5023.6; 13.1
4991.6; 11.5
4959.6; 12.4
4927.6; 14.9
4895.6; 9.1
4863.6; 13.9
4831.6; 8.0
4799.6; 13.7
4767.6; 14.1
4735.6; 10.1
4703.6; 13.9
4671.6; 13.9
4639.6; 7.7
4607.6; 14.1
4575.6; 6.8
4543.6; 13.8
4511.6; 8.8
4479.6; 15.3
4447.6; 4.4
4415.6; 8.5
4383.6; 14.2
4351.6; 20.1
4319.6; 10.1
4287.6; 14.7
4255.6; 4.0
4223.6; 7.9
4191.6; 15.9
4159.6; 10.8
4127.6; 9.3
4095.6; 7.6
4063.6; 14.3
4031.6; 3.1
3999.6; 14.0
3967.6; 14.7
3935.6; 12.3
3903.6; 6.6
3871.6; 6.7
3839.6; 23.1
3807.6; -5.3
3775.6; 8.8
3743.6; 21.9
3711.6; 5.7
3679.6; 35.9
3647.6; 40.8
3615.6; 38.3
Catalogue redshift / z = 0.380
